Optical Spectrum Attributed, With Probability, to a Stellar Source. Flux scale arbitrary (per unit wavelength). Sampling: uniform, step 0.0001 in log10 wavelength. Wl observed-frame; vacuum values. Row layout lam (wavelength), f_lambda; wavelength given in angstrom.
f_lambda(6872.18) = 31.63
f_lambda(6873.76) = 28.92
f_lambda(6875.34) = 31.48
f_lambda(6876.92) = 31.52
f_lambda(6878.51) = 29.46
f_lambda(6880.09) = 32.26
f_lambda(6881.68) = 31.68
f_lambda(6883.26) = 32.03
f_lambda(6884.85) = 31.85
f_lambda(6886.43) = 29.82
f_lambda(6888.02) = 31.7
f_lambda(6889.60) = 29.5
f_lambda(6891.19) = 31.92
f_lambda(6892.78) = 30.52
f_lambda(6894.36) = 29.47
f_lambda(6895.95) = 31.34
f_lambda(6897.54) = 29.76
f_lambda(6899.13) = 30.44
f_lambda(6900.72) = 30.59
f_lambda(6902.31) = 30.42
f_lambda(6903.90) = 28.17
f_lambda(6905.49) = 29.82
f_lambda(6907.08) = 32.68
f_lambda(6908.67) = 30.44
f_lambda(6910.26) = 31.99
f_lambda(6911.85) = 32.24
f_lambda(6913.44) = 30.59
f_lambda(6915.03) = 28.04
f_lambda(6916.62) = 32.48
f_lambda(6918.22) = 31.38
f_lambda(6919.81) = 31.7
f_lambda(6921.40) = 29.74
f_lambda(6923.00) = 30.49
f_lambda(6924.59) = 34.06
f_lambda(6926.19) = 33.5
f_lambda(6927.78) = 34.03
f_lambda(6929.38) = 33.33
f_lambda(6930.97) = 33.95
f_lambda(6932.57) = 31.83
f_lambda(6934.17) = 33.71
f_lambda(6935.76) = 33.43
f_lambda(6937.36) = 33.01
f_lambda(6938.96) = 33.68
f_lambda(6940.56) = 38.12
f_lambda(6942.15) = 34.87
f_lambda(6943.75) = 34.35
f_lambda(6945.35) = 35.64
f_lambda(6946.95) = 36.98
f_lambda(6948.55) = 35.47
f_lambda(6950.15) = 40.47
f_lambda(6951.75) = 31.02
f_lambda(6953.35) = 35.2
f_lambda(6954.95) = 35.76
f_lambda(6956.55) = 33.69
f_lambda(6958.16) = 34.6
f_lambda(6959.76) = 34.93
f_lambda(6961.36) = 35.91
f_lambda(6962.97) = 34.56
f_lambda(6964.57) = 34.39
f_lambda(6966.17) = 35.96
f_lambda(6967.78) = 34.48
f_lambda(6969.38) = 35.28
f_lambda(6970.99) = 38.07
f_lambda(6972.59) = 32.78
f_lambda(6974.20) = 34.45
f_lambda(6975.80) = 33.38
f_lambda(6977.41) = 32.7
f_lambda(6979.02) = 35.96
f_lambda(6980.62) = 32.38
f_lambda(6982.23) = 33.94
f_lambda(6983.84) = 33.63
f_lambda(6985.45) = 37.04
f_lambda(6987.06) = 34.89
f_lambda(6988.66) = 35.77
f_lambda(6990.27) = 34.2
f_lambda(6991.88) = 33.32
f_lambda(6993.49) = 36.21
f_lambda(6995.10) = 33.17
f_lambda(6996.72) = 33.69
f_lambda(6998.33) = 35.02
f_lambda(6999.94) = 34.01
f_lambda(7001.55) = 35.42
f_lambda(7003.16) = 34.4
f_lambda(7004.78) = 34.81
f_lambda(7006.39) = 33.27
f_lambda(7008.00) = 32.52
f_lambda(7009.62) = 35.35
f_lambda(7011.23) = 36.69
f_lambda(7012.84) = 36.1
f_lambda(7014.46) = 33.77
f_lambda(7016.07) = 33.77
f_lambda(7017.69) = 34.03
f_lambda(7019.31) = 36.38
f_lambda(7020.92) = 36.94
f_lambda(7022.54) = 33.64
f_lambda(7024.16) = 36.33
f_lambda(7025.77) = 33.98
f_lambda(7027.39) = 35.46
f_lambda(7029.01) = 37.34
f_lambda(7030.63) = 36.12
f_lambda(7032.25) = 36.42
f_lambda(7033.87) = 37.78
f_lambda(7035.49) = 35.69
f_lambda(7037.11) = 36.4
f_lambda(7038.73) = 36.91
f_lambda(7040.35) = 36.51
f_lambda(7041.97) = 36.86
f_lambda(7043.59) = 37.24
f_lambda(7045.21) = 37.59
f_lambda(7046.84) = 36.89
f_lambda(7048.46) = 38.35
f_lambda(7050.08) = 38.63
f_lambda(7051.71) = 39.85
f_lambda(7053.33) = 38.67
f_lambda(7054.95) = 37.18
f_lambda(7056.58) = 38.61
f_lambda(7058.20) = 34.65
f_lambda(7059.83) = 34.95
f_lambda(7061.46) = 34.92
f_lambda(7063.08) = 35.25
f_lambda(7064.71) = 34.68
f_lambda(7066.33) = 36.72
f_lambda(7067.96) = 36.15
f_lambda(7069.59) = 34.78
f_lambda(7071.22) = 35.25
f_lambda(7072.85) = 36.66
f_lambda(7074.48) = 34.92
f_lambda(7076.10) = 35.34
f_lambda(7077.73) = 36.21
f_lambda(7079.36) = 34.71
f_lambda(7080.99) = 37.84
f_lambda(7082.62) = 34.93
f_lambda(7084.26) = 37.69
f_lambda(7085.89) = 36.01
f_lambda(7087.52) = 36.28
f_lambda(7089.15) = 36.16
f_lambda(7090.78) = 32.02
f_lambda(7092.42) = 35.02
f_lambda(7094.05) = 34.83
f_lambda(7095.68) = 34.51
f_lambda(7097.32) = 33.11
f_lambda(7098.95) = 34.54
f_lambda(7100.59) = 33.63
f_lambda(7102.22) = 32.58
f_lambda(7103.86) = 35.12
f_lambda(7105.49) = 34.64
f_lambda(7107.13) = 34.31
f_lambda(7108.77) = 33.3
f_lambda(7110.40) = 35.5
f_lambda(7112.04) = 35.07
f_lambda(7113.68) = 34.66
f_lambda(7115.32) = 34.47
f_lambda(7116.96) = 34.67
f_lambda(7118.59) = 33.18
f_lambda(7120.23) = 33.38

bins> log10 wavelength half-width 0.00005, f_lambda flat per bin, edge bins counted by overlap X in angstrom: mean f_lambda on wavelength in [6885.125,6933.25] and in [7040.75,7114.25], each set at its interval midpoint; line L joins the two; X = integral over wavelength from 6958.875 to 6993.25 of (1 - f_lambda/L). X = -1.8 angstrom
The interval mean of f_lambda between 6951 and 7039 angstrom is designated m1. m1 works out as 34.9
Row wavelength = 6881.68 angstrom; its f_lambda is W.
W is 31.68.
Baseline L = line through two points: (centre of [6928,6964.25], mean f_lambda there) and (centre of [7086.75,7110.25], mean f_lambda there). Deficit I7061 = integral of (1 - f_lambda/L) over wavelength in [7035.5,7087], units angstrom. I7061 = -3.1 angstrom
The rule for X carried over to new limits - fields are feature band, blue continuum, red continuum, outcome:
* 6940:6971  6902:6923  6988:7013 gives -2.65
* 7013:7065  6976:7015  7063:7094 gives -1.85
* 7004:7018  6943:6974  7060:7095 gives 0.34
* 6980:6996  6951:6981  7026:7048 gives 0.33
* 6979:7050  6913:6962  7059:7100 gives -1.61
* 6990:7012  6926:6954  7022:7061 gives 0.90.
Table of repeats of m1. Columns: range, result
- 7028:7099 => 36.2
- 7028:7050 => 37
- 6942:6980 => 35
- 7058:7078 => 35.4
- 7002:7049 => 35.8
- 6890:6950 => 32.3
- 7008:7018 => 34.8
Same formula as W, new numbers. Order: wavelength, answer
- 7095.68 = 34.51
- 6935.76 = 33.43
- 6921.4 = 29.74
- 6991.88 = 33.32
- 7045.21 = 37.59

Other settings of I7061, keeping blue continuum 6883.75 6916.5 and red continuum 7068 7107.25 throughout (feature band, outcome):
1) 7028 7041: -1.1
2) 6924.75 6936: -0.8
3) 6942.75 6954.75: -1.4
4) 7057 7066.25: -0.2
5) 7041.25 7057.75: -1.8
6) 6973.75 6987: -0.7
